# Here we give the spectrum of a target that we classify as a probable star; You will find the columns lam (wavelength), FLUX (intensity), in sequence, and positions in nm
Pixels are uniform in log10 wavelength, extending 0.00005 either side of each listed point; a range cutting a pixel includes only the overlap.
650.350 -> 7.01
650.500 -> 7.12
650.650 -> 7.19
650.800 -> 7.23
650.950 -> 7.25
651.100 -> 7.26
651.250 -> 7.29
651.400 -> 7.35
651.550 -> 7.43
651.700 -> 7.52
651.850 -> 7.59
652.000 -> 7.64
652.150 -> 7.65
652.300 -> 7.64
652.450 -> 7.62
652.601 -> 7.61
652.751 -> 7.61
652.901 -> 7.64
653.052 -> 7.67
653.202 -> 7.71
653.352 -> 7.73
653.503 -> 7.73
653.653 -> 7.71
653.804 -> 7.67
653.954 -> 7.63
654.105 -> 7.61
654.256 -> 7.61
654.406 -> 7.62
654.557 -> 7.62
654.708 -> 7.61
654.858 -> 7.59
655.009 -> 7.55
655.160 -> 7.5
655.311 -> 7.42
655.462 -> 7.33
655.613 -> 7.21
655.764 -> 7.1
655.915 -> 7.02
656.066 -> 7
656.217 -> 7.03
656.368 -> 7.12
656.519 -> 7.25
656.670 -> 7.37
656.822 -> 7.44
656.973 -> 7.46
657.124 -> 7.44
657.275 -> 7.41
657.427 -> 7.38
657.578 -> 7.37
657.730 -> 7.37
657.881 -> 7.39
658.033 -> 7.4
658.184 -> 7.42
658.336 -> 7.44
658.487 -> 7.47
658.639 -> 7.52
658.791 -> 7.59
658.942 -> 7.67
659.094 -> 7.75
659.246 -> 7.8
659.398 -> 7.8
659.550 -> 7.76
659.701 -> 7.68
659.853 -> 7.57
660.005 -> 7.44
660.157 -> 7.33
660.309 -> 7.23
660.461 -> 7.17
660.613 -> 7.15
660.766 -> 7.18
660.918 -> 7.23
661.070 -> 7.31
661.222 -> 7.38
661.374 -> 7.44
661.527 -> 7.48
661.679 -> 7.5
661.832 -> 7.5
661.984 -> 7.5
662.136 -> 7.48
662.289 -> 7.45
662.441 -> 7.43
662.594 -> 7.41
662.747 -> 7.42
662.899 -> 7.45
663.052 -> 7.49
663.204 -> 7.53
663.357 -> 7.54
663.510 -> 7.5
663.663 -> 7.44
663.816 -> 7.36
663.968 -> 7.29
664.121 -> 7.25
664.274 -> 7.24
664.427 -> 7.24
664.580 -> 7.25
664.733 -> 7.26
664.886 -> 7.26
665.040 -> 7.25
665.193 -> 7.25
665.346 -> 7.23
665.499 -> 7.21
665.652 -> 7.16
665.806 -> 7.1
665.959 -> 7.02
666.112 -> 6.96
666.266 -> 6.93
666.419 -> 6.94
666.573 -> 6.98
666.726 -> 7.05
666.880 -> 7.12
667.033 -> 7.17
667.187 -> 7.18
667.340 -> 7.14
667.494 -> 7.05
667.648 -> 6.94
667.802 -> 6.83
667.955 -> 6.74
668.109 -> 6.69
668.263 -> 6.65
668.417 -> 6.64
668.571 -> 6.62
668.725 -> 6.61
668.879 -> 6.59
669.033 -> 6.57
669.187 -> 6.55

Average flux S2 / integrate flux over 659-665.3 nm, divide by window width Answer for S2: 7.41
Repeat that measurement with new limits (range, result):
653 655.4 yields 7.62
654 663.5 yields 7.43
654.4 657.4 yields 7.35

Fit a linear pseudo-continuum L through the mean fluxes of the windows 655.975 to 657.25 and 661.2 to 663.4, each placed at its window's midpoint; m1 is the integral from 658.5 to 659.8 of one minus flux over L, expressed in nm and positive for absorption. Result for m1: -0.06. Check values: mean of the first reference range 7.27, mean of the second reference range 7.47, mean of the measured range 7.68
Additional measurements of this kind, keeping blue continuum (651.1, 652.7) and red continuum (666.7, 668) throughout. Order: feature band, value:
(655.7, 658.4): 0.021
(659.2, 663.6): -0.140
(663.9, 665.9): -0.033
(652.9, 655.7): -0.051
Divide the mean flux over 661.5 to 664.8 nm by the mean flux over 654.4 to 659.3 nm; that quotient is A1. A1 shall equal 1.0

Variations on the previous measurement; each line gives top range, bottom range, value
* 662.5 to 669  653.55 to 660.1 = 0.95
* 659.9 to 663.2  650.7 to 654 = 0.98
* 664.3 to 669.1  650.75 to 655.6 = 0.93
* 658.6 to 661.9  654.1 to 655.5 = 0.99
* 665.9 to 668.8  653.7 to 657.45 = 0.93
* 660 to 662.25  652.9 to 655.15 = 0.96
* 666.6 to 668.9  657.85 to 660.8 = 0.92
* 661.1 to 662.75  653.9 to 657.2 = 1.01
